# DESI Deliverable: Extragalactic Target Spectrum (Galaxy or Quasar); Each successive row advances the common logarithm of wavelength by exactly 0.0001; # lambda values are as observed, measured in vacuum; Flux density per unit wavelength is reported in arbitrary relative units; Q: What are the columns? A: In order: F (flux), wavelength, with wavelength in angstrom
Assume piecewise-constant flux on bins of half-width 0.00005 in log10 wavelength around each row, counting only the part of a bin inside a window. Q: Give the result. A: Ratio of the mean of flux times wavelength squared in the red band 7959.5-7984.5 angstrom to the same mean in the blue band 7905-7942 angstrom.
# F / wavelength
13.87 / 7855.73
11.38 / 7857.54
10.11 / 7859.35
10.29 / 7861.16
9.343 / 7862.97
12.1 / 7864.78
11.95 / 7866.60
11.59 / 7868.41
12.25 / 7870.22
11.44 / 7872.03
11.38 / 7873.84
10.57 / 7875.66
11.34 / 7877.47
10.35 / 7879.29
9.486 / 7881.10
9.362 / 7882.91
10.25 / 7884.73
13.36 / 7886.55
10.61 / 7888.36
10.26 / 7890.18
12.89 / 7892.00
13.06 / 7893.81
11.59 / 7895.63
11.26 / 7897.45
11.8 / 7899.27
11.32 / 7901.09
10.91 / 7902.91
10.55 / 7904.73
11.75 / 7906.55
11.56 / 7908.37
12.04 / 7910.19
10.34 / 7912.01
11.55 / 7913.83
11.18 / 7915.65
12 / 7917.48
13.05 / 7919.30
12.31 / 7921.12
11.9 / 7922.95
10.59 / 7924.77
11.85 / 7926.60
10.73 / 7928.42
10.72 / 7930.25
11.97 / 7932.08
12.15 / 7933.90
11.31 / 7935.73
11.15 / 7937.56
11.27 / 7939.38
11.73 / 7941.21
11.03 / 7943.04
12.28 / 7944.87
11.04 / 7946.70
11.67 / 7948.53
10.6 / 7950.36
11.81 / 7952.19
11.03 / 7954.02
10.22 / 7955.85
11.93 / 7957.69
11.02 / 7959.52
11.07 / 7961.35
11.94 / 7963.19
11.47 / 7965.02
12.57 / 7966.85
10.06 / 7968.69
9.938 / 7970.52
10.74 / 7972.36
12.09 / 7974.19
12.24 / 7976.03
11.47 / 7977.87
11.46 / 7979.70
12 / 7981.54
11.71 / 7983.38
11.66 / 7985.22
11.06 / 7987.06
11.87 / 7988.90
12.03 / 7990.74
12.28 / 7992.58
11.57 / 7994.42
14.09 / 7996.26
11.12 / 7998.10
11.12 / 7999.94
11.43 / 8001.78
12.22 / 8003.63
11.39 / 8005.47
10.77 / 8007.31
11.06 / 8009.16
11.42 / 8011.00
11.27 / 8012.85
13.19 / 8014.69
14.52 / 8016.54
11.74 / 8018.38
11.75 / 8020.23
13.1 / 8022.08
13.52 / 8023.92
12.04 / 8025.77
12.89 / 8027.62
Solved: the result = 1.00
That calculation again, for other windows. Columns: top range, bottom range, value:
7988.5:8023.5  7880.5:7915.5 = 1.10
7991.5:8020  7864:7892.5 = 1.10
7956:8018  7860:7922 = 1.06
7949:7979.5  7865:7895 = 1.02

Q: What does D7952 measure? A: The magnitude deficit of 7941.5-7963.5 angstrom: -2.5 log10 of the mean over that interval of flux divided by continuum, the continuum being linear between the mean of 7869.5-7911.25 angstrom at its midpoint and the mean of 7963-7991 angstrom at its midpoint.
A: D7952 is 0.013 mag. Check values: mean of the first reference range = 11.3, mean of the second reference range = 11.5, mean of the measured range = 11.3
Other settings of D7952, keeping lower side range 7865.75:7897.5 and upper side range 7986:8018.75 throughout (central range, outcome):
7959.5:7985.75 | 0.03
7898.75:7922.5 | -0.01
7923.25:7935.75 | 0.02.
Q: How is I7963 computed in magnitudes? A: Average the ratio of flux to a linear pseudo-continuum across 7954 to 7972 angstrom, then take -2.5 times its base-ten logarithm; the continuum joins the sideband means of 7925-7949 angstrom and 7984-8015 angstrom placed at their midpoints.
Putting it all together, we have 0.04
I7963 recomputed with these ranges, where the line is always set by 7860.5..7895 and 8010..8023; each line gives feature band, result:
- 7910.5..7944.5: 0.01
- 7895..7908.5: 0.01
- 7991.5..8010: 0.05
